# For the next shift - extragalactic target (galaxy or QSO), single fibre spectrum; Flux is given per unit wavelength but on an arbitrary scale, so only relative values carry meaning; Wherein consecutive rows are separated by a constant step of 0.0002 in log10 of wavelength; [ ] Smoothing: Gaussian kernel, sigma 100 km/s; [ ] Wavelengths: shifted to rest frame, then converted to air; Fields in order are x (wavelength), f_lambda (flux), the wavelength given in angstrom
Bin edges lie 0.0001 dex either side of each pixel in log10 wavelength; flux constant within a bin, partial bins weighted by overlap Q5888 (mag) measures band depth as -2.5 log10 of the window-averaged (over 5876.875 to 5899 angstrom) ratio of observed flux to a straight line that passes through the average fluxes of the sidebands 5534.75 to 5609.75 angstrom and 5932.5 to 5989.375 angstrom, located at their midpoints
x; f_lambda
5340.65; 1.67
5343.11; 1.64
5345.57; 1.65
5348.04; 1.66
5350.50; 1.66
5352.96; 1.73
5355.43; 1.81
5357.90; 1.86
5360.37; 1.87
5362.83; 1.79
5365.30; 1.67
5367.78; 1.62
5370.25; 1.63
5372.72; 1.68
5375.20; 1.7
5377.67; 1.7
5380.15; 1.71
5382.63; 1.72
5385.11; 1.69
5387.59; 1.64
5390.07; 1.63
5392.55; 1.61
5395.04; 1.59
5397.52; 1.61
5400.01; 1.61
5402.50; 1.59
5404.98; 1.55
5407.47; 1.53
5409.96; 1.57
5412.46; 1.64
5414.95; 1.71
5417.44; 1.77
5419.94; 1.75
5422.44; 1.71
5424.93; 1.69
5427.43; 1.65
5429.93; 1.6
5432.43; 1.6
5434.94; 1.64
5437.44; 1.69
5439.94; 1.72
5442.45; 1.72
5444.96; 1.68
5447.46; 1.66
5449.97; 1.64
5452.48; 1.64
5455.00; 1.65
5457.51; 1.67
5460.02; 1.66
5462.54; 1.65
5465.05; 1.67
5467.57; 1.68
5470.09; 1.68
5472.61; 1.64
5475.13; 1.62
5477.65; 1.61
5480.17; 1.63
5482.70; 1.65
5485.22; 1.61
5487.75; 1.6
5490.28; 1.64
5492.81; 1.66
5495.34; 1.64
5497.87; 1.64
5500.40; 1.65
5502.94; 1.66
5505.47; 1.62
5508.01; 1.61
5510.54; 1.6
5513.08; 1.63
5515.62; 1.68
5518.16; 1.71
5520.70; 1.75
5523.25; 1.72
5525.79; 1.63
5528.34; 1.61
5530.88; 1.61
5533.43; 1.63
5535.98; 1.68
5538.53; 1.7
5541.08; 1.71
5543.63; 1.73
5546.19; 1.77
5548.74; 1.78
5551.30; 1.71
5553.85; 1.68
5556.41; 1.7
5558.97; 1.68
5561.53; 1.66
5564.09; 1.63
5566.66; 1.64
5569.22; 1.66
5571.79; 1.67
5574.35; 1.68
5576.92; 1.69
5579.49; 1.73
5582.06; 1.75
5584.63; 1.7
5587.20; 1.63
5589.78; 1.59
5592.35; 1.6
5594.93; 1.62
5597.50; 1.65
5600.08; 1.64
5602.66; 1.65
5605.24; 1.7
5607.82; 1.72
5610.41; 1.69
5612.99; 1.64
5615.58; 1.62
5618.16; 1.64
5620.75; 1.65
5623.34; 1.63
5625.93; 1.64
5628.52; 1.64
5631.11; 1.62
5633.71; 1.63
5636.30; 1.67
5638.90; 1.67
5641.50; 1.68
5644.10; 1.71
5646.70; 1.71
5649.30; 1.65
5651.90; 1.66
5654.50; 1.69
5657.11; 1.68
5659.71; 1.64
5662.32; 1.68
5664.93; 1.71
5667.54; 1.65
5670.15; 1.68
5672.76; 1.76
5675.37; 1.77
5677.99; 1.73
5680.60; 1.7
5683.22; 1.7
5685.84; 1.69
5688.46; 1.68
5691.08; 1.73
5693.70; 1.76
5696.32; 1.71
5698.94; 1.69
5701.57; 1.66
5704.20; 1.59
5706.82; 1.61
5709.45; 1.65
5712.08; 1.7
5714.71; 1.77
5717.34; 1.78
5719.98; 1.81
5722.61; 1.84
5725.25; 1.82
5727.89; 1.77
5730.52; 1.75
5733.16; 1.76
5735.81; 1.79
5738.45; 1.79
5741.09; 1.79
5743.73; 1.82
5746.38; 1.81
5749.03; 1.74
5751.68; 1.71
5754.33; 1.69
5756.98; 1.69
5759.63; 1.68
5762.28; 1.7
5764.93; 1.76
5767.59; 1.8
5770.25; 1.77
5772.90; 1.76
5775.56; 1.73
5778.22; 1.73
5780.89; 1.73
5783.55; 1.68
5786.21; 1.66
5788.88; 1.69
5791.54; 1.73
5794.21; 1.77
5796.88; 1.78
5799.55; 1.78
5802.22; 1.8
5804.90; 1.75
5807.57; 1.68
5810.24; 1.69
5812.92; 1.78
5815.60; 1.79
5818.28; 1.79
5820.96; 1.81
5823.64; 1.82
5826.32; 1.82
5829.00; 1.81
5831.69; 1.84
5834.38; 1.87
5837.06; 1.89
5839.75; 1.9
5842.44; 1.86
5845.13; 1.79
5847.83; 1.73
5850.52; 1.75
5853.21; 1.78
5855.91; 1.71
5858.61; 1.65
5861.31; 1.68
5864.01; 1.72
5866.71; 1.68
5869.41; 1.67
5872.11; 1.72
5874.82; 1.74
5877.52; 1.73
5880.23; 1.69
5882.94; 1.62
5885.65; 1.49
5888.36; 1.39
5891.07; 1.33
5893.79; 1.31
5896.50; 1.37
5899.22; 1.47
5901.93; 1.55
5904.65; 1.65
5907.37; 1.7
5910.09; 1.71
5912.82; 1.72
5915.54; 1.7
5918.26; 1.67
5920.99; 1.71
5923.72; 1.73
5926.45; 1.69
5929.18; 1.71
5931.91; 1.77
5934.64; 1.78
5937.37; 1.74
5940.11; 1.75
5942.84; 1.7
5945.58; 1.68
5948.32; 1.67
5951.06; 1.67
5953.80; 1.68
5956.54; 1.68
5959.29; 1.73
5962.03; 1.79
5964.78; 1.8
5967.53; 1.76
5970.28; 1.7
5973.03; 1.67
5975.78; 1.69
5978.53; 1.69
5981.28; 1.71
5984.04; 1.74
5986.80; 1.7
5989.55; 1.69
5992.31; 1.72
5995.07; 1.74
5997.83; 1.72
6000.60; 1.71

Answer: 0.155 mag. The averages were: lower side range 1.68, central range 1.48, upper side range 1.72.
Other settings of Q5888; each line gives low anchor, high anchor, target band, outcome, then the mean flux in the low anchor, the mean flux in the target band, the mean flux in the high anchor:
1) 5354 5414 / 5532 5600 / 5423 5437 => 0.02 mag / 1.67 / 1.64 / 1.68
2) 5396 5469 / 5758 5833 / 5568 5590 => 0.01 mag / 1.65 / 1.68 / 1.75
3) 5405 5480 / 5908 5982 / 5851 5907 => 0.07 mag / 1.66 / 1.6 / 1.71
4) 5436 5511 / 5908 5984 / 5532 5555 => -0.03 mag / 1.65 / 1.71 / 1.72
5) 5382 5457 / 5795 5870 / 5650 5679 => 0.02 mag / 1.65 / 1.69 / 1.77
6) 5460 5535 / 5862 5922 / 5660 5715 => -0.04 mag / 1.65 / 1.69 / 1.61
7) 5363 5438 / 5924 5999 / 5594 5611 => 0.01 mag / 1.65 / 1.67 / 1.72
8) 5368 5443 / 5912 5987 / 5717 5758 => -0.05 mag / 1.65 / 1.77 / 1.72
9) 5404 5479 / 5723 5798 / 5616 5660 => 0.03 mag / 1.66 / 1.66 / 1.75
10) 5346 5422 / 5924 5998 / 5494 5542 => 0.02 mag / 1.68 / 1.66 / 1.72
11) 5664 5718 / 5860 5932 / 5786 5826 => -0.06 mag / 1.7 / 1.76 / 1.62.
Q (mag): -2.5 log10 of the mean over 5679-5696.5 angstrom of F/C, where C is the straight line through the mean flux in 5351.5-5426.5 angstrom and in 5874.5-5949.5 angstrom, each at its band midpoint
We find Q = -0.04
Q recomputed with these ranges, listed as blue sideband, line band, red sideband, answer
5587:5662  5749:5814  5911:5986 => -0.030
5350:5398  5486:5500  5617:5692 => 0.035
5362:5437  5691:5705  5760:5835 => 0.027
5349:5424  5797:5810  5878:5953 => -0.070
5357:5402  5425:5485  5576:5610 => 0.015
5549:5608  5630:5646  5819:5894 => 0.009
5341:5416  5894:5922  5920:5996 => 0.067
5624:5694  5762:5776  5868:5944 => -0.061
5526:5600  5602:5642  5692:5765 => 0.027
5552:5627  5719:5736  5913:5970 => -0.066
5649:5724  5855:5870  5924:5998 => 0.018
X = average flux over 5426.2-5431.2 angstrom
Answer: 1.63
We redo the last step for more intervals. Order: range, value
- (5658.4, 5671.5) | 1.67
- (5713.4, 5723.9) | 1.8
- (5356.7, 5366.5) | 1.8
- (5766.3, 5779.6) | 1.76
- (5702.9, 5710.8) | 1.62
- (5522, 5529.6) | 1.65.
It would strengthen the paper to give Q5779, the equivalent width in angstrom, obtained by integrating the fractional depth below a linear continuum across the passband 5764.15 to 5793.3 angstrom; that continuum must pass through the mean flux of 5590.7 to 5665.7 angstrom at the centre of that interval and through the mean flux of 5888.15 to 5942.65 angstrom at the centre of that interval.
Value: -1.5 angstrom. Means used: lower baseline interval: 1.66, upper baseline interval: 1.63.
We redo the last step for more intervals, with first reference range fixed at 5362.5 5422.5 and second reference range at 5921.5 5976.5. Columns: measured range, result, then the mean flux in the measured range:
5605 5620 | 0.13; 1.67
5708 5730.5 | -0.97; 1.77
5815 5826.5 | -0.68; 1.81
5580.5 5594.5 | 0.19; 1.65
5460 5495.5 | 0.46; 1.64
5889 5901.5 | 2.40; 1.38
